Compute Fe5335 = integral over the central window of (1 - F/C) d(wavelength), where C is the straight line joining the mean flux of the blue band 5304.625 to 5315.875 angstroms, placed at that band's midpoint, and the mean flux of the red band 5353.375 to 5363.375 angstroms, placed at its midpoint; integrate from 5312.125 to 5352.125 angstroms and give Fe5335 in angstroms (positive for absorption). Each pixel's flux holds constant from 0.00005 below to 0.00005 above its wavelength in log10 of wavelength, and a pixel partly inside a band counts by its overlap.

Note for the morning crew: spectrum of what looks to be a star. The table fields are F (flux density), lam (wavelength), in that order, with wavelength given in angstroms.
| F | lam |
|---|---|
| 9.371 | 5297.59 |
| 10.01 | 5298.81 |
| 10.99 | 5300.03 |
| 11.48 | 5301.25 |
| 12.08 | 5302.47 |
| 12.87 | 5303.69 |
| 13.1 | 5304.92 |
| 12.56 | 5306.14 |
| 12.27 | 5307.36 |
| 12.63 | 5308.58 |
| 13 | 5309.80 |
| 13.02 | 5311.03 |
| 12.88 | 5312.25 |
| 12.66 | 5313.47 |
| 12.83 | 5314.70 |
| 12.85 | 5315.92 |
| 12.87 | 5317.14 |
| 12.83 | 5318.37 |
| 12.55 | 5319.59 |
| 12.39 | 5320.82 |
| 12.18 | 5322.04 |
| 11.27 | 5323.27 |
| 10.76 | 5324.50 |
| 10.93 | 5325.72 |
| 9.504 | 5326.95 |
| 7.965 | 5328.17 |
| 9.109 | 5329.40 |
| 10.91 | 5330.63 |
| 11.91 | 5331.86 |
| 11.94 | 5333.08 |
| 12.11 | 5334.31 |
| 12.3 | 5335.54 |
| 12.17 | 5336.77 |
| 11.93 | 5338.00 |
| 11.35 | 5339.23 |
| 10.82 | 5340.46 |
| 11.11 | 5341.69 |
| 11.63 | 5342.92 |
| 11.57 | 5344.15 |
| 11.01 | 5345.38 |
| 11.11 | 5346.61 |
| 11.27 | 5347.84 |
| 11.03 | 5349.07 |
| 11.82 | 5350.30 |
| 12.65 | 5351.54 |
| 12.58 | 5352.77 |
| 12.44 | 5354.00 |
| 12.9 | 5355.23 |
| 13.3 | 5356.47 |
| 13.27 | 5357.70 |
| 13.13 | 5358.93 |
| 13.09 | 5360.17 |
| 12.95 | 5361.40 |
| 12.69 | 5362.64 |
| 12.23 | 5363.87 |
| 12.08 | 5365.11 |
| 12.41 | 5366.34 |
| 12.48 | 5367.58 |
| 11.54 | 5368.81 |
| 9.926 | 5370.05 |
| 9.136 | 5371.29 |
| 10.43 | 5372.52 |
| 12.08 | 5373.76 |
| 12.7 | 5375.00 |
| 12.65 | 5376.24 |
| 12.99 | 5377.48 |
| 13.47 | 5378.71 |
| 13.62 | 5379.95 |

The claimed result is 4.0 angstroms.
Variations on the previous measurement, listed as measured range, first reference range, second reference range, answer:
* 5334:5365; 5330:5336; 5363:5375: -1.2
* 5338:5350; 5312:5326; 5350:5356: 1.1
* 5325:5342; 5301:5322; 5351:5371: 2.1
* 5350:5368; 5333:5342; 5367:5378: -1.7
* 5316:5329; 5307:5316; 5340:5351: 1.0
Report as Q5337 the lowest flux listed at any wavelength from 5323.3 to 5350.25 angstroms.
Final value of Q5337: 7.965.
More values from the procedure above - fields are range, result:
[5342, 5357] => 11.01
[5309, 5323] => 12.18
